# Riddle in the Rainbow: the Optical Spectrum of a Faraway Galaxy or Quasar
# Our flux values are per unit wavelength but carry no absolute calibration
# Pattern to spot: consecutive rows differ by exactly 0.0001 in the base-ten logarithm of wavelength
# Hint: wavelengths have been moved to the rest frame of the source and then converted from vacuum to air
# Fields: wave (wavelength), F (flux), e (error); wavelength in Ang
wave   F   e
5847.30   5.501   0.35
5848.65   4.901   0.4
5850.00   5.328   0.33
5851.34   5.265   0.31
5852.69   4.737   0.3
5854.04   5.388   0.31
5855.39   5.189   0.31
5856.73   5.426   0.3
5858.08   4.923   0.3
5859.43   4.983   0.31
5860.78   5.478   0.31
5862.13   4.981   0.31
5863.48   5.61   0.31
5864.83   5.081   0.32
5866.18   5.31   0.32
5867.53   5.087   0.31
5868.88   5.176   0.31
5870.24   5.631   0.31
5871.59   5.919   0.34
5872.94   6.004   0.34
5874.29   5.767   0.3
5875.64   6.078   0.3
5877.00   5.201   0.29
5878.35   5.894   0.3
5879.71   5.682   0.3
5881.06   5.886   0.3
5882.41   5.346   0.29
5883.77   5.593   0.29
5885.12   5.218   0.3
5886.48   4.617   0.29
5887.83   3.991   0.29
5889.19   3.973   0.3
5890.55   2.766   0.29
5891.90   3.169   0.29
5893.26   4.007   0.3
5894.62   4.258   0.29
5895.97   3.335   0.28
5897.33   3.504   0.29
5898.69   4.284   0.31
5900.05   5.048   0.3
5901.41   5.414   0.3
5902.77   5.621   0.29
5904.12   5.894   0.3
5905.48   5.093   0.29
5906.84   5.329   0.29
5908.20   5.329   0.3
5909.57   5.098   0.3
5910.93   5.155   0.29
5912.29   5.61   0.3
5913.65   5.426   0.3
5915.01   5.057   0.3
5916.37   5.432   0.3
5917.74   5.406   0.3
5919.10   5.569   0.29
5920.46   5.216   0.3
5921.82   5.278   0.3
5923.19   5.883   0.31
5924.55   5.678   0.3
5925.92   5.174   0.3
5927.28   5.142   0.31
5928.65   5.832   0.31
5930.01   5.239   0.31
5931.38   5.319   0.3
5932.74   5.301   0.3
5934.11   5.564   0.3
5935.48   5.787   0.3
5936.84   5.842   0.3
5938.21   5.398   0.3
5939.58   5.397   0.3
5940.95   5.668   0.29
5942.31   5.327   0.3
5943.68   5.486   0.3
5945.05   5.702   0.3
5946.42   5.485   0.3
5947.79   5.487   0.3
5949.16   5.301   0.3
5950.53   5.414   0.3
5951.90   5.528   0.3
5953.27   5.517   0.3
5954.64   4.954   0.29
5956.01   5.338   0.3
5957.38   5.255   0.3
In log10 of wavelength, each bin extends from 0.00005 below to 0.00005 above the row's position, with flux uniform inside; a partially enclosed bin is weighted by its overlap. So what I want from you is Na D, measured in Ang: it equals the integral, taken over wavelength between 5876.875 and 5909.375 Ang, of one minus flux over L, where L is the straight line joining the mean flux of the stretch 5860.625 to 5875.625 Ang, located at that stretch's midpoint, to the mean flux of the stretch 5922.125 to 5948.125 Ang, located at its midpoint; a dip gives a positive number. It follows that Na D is 4.3 Ang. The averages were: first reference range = 5.49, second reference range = 5.51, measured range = 4.77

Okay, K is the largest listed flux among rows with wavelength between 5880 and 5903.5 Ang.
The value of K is 5.886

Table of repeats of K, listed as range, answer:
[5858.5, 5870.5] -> 5.631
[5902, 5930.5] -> 5.894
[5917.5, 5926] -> 5.883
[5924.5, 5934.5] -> 5.832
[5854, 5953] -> 6.078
